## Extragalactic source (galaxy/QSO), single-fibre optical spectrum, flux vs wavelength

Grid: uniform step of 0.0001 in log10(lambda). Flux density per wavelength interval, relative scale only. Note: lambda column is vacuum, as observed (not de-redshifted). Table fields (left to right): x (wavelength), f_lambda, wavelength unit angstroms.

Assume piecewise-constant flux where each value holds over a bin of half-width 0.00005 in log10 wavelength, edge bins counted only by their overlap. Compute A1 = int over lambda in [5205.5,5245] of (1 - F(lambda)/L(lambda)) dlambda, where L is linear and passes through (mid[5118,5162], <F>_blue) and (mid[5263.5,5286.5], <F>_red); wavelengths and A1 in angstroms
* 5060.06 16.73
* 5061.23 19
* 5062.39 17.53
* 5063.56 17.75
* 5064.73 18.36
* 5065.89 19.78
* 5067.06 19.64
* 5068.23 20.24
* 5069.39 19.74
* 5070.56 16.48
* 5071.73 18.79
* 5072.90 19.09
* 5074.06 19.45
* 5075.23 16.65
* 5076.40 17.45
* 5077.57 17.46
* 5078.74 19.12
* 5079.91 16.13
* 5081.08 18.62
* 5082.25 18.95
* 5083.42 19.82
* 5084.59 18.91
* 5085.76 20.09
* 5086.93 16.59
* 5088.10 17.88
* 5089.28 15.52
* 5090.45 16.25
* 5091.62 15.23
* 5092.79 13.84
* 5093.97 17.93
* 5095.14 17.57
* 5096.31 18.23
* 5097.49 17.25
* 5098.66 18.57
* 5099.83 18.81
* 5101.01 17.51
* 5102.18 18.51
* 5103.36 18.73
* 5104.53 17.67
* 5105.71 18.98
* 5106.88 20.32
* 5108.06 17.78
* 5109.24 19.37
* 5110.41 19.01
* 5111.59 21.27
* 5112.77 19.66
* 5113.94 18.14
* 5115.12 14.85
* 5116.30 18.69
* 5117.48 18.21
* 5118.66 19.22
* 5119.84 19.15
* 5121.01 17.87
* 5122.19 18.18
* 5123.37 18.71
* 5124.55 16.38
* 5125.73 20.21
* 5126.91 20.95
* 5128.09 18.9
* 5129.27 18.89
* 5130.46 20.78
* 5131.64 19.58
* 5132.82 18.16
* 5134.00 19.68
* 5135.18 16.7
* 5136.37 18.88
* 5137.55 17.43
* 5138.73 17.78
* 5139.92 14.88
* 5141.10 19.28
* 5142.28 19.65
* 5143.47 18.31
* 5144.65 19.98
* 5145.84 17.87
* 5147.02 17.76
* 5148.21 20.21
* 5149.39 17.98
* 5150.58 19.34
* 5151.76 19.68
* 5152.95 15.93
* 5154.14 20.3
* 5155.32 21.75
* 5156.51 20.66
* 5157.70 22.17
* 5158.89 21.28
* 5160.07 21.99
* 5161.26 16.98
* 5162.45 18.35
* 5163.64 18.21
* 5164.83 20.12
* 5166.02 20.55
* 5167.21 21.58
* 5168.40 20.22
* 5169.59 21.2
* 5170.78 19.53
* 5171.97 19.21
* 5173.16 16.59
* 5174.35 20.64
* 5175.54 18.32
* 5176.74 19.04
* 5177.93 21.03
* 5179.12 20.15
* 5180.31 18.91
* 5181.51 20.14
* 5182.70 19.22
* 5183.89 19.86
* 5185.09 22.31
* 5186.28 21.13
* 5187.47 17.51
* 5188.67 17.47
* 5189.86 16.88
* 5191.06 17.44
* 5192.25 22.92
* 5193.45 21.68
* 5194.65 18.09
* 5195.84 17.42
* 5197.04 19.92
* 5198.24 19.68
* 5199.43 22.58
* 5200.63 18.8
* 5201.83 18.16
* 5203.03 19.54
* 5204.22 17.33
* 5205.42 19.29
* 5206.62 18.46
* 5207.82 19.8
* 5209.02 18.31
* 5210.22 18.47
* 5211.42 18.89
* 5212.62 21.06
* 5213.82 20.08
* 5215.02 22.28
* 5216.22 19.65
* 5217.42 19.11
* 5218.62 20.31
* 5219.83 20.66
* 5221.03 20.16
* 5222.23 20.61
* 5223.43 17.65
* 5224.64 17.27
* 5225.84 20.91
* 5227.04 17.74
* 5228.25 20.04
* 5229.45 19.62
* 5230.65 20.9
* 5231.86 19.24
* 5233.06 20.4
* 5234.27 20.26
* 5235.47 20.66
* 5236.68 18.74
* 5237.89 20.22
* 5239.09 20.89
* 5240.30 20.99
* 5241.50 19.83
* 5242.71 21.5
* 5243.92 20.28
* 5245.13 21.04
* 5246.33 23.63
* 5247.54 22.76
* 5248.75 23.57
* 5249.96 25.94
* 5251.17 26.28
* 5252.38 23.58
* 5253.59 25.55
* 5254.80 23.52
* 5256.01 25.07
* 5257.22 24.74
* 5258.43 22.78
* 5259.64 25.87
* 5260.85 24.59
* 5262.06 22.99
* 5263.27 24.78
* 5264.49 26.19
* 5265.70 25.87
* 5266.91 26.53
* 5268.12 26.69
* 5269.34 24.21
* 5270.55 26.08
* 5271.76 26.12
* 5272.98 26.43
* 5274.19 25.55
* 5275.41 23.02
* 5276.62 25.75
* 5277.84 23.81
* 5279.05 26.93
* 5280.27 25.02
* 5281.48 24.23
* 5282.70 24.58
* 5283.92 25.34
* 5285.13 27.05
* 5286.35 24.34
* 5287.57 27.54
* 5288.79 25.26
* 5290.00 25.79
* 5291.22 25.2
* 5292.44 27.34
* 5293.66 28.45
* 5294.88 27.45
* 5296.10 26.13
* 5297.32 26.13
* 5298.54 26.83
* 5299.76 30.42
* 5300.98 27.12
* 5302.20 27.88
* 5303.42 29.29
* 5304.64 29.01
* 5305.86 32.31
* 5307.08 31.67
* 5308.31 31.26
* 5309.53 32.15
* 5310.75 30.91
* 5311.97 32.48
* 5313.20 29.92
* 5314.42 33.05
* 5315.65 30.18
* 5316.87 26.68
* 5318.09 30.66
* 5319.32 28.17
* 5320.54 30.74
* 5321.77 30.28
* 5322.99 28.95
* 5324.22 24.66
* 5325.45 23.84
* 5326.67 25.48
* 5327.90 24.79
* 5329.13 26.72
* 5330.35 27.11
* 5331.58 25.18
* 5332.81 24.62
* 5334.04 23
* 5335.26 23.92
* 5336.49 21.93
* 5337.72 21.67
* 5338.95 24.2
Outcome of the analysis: 5.5 angstroms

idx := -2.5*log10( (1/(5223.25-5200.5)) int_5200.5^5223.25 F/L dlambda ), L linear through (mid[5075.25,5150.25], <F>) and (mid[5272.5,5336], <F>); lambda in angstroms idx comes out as 0.18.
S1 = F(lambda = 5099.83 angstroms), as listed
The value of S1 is 18.81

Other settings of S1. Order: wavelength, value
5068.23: 20.24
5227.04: 17.74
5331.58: 25.18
